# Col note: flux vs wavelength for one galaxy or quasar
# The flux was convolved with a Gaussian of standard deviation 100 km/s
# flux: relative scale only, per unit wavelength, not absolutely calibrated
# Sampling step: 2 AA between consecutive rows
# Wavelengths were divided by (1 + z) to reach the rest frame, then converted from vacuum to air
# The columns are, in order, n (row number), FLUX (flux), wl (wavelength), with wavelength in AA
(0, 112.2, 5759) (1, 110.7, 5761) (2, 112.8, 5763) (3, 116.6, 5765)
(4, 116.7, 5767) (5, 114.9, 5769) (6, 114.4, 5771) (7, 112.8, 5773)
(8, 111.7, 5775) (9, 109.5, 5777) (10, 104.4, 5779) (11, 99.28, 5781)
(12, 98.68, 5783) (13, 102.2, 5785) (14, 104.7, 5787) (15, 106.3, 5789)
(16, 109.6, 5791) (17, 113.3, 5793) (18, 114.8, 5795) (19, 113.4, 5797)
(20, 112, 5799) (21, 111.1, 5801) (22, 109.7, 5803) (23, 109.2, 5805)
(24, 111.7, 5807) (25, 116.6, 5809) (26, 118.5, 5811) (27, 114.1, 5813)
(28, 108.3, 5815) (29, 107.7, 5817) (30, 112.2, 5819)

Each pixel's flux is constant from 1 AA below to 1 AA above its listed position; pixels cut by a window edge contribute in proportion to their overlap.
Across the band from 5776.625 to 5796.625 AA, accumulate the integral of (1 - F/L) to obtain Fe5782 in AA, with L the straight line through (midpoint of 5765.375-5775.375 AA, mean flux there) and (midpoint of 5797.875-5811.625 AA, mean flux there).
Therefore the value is 1.3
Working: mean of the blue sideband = 114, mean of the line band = 106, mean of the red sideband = 113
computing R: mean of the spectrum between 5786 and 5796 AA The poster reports 110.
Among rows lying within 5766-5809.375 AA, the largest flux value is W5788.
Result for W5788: 116.7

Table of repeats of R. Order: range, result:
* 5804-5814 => 114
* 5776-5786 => 103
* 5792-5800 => 113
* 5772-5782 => 108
